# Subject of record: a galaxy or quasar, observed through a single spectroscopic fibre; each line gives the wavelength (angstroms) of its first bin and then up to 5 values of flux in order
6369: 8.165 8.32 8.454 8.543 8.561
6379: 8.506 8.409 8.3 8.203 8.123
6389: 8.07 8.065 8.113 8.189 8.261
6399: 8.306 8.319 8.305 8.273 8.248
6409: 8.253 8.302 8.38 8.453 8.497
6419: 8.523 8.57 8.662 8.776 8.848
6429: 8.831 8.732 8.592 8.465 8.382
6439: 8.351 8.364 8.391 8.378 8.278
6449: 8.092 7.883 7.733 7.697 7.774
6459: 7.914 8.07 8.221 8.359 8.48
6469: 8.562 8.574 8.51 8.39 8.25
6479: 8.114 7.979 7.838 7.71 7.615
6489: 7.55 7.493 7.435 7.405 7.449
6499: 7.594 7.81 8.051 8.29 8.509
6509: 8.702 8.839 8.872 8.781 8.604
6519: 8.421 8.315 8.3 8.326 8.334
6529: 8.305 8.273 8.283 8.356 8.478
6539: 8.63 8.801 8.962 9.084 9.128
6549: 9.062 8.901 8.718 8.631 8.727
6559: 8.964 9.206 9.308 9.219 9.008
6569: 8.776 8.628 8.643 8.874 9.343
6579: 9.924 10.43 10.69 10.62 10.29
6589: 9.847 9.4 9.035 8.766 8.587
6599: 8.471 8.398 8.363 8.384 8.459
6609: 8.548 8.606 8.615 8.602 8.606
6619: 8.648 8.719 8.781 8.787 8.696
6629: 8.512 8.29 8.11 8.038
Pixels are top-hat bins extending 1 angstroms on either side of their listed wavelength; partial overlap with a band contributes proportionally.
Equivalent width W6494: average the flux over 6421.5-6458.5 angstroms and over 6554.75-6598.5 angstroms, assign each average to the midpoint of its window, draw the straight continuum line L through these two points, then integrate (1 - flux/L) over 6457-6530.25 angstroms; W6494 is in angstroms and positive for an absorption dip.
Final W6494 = 4.7 angstroms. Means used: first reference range 8.34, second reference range 9.32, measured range 8.16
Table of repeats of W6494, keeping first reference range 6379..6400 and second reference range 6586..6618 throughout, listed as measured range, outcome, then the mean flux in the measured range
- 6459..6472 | 0.14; 8.34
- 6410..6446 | -0.87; 8.53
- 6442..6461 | 0.84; 8.02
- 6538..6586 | -2.63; 9.18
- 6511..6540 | 0.46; 8.46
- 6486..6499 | 1.54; 7.5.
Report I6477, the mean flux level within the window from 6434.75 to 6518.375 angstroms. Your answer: 8.14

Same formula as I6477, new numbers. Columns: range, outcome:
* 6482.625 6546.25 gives 8.24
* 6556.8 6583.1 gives 9.23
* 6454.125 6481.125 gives 8.22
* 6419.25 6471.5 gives 8.35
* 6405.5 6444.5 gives 8.5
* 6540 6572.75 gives 8.94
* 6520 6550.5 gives 8.58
